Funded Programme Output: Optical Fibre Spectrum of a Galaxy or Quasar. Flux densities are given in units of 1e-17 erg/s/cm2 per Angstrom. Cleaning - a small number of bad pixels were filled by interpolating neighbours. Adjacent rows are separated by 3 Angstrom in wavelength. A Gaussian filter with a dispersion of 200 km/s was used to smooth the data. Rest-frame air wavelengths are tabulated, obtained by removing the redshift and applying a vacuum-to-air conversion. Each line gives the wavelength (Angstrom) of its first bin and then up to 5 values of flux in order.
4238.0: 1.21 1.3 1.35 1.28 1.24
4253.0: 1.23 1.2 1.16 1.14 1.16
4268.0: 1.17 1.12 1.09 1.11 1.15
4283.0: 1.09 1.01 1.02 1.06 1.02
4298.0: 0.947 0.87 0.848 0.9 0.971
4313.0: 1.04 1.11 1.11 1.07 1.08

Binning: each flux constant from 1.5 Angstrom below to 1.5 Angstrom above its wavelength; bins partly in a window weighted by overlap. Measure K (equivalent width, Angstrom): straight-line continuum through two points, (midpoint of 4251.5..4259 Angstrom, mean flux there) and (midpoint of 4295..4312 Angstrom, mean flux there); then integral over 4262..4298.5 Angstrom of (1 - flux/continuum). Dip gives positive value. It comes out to -1.0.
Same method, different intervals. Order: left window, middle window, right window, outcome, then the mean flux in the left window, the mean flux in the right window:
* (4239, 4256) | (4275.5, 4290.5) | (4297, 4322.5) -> 0.4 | 1.27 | 0.983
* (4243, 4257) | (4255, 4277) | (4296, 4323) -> 0.7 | 1.26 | 0.984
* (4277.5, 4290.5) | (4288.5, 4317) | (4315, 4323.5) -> 2.9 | 1.07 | 1.1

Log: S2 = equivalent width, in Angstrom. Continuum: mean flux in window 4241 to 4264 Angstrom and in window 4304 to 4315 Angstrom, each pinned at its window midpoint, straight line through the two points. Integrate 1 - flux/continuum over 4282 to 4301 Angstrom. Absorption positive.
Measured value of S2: 0.6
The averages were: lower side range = 1.23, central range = 1.01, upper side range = 0.96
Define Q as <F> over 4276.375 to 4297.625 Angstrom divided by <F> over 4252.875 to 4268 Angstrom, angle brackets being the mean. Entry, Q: 0.90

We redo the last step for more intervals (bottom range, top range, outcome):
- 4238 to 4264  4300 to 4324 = 0.81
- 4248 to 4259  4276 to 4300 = 0.86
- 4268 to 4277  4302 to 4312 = 0.82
